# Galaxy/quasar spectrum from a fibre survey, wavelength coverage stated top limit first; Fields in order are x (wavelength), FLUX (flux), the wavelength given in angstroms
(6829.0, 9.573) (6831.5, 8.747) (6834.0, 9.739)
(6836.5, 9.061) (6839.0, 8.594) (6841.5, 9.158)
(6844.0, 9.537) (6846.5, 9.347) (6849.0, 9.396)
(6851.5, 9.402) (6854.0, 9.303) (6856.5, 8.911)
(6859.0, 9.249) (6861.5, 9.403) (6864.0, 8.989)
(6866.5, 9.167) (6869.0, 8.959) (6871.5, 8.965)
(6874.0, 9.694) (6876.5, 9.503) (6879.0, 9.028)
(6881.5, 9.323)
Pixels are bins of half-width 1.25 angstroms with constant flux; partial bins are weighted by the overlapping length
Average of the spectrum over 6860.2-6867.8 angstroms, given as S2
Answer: 9.19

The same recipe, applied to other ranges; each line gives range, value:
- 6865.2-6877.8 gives 9.26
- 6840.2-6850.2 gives 9.36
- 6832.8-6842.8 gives 9.14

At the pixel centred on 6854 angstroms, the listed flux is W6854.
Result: 9.303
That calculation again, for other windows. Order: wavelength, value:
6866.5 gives 9.167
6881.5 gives 9.323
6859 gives 9.249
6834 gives 9.739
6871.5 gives 8.965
